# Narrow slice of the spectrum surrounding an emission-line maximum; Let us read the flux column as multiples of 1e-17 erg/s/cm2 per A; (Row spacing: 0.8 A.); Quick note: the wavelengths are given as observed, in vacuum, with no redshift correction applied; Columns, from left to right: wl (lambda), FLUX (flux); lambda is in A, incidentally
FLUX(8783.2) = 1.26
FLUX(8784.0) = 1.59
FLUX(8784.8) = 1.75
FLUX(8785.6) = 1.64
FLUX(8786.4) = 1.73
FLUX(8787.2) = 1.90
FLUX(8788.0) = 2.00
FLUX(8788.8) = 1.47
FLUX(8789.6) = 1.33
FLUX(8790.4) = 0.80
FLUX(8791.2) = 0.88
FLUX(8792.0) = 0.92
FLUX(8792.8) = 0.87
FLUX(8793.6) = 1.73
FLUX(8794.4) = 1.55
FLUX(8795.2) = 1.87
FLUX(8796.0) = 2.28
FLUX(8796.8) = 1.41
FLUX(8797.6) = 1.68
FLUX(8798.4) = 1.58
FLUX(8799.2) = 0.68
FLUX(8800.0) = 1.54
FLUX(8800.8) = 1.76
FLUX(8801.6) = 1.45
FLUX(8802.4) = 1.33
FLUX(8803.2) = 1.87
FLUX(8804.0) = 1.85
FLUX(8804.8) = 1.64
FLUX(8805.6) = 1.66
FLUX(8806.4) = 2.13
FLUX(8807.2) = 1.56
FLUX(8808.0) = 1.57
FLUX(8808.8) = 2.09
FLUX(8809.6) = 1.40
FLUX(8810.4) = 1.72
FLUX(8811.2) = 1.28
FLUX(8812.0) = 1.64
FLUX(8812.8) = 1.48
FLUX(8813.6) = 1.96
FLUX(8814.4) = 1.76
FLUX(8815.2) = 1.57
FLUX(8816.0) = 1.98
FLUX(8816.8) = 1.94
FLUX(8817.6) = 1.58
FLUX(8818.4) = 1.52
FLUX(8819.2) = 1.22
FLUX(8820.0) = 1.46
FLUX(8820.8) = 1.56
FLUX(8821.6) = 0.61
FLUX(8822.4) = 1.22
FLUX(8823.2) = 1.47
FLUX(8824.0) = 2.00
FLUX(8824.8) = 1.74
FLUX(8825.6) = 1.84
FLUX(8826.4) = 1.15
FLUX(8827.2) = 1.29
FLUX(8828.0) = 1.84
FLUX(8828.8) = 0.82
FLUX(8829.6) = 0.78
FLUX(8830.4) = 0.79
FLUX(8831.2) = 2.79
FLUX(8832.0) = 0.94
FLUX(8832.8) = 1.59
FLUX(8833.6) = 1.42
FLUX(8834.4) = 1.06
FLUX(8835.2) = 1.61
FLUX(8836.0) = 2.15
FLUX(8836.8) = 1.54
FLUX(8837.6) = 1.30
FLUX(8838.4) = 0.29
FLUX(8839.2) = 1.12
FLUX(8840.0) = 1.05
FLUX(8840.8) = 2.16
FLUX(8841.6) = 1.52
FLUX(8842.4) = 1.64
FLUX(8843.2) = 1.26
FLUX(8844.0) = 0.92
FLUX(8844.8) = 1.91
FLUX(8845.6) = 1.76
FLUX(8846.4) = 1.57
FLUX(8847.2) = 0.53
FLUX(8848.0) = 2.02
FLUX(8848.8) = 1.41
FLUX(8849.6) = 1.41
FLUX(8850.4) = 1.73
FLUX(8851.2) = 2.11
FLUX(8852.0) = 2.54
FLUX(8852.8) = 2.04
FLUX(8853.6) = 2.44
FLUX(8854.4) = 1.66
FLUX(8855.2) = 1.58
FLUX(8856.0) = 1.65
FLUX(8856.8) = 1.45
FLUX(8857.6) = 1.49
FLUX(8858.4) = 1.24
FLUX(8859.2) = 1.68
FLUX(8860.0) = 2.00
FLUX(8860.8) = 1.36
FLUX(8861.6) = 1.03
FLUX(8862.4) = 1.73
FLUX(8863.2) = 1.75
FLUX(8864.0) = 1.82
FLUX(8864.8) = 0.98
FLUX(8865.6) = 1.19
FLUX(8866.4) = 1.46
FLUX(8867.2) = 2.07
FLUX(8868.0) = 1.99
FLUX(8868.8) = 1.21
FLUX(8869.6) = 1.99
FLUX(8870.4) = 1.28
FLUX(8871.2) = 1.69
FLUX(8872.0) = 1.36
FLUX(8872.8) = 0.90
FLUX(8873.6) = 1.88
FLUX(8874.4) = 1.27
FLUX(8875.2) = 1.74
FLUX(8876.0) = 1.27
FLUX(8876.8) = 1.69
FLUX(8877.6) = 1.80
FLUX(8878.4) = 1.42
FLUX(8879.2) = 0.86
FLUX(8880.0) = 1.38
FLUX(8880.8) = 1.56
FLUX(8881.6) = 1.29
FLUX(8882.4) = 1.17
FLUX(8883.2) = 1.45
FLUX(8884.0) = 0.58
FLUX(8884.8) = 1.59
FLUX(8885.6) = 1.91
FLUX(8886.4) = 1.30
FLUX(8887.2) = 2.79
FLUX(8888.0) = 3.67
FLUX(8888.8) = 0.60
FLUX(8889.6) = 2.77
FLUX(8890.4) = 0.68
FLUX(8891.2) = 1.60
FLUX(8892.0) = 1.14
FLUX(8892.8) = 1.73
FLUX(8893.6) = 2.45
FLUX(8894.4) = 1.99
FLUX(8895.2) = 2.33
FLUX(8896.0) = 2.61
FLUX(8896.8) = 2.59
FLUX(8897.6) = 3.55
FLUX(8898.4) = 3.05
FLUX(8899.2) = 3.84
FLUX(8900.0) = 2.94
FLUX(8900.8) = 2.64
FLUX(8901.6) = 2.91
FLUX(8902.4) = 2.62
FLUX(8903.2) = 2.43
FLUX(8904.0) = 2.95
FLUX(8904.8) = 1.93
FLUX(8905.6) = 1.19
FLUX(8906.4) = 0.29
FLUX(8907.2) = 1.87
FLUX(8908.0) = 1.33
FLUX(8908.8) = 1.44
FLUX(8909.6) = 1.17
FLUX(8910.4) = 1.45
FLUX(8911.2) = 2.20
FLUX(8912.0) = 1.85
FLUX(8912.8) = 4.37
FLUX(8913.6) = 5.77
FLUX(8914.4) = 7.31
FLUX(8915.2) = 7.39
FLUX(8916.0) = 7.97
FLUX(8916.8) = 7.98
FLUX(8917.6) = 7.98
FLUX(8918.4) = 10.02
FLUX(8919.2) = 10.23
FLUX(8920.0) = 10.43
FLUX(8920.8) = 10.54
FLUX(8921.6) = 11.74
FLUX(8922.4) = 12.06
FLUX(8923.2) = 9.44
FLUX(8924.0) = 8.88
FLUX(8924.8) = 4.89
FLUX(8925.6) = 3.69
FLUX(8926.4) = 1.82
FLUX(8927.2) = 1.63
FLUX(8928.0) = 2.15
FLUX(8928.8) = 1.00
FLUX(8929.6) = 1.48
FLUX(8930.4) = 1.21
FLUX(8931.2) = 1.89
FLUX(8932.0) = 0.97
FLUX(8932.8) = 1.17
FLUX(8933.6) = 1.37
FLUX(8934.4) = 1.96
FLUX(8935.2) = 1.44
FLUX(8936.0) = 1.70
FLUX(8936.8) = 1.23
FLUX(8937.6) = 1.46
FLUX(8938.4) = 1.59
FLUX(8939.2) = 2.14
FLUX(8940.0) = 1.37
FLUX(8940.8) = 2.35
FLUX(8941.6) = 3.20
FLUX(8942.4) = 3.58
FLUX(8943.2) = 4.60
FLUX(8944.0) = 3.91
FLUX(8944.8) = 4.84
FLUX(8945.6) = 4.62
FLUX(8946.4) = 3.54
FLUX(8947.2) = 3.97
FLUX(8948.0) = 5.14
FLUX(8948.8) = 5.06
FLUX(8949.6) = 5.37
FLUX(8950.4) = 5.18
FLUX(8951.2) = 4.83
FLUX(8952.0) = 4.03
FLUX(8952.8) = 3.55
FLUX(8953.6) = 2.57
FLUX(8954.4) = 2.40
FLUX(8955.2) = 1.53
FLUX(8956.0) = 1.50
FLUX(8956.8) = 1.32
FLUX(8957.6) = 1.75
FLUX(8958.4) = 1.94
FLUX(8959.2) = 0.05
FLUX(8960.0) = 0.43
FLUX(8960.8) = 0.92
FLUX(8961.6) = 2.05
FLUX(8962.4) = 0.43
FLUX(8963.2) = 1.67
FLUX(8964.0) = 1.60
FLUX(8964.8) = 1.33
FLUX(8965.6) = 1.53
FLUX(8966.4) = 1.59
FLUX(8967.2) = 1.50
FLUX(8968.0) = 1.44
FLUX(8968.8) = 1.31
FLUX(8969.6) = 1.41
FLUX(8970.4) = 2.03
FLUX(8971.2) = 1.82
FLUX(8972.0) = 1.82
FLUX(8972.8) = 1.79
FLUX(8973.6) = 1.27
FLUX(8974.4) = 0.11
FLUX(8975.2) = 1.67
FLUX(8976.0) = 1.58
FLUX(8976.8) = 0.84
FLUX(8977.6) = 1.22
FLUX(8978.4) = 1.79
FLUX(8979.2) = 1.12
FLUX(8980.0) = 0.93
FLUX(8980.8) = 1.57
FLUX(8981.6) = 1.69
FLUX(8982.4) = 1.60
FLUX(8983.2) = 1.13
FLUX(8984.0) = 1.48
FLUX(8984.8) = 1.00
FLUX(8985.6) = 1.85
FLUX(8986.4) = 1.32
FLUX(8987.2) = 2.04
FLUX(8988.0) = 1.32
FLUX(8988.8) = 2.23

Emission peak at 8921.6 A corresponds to H-alpha 6563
